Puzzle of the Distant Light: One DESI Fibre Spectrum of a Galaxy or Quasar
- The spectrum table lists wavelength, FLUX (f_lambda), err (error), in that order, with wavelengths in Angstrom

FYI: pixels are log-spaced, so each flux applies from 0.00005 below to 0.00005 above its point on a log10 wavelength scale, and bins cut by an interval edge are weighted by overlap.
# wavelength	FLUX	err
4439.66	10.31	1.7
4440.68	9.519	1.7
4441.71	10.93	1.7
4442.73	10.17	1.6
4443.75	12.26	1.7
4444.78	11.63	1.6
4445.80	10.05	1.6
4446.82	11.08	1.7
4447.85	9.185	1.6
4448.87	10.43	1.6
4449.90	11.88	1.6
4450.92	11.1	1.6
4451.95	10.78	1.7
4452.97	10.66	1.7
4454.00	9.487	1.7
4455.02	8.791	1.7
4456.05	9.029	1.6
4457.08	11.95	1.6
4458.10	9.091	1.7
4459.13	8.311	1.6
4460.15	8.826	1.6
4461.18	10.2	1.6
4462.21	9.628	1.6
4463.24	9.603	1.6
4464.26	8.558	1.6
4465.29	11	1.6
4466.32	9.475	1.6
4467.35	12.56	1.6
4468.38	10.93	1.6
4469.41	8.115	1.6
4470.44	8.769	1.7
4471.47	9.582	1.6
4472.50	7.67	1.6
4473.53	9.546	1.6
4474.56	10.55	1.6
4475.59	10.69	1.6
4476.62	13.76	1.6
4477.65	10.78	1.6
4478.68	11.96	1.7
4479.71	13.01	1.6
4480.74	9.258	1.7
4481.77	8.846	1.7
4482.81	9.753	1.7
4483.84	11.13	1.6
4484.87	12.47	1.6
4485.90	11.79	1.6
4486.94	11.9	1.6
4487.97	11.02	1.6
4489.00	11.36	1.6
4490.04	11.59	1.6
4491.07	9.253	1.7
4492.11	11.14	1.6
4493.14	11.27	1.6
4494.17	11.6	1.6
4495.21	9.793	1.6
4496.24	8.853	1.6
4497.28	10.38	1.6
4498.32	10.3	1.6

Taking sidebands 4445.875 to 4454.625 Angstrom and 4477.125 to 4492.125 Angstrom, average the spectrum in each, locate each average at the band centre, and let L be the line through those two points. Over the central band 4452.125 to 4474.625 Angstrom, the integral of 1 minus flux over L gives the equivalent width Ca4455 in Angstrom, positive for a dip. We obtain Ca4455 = 2.23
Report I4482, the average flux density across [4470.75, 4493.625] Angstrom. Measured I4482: 10.8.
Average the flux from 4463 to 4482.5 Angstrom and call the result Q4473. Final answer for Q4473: 10.2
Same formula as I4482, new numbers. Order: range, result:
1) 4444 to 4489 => 10.4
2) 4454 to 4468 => 9.77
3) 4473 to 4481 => 11.3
